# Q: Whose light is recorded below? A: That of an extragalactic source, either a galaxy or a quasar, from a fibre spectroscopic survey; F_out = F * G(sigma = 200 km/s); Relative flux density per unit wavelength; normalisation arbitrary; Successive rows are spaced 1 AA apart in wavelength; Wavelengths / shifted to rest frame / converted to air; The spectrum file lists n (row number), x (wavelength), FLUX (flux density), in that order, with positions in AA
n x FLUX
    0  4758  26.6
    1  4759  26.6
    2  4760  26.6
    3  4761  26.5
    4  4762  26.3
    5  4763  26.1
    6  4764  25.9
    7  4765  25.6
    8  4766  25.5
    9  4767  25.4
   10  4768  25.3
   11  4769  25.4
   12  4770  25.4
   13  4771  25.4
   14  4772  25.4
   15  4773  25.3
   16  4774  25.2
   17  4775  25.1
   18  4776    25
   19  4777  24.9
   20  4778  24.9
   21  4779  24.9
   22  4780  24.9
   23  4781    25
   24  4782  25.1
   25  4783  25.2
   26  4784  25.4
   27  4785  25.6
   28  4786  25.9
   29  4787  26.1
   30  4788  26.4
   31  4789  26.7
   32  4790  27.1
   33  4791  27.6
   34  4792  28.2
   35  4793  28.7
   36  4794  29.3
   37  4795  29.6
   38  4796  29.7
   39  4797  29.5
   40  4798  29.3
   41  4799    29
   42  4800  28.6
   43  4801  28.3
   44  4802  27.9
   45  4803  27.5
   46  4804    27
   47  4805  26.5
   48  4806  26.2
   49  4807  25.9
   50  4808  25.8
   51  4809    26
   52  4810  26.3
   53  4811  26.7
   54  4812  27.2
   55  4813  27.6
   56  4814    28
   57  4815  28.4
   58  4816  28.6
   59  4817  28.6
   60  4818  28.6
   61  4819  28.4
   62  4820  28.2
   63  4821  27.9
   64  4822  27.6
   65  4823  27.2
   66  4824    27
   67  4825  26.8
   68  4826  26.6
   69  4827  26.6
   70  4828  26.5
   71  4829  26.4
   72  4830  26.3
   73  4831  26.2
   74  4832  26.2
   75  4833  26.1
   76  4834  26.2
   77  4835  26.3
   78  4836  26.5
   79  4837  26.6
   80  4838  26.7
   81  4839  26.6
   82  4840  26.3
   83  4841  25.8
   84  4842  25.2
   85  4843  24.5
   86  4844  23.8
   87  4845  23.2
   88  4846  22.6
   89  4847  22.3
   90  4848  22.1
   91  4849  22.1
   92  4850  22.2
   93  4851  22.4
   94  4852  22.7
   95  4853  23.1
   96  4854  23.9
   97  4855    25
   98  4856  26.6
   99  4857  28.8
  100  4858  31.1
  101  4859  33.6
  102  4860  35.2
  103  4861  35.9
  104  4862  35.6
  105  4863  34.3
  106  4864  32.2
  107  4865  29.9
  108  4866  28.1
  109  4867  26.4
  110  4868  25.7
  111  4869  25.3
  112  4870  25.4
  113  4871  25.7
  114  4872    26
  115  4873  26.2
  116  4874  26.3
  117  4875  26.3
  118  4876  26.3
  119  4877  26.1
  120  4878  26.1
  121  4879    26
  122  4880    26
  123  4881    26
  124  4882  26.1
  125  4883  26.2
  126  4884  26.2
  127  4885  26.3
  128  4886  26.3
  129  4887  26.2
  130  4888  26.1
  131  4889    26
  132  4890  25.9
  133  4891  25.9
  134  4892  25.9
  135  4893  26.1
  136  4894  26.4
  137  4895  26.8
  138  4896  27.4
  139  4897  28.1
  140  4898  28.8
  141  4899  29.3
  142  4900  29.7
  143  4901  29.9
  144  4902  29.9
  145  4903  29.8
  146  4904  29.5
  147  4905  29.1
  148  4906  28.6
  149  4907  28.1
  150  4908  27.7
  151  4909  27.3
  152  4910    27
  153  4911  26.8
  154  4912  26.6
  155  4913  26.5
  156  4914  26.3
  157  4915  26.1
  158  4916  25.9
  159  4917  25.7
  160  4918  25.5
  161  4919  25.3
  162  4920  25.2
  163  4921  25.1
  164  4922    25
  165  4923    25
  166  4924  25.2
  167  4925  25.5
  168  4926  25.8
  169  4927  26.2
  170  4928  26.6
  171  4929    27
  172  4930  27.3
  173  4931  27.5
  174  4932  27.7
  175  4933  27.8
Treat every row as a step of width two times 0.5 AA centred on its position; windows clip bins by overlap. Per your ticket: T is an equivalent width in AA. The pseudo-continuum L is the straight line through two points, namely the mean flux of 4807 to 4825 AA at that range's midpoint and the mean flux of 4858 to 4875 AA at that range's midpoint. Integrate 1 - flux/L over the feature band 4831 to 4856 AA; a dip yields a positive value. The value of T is 3.4 AA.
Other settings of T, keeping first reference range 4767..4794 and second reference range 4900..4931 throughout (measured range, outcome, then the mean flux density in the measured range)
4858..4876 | -1.9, 29.3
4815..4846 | -0.4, 26.5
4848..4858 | 0.8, 24.3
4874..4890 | 0.3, 26.1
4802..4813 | -0.2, 26.6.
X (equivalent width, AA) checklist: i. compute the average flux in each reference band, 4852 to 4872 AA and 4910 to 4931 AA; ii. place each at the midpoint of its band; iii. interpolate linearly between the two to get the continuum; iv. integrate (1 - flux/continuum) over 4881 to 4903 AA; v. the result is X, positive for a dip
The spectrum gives 0.2 AA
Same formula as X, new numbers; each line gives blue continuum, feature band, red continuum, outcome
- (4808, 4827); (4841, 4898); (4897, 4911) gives 3.31 AA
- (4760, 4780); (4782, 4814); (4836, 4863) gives -1.83 AA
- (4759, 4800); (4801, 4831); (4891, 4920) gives -0.55 AA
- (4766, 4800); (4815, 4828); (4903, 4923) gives -0.55 AA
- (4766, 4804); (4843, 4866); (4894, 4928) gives -0.25 AA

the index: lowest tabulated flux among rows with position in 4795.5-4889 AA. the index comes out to 22.1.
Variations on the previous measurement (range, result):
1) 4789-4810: 25.8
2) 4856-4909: 25.3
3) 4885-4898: 25.9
